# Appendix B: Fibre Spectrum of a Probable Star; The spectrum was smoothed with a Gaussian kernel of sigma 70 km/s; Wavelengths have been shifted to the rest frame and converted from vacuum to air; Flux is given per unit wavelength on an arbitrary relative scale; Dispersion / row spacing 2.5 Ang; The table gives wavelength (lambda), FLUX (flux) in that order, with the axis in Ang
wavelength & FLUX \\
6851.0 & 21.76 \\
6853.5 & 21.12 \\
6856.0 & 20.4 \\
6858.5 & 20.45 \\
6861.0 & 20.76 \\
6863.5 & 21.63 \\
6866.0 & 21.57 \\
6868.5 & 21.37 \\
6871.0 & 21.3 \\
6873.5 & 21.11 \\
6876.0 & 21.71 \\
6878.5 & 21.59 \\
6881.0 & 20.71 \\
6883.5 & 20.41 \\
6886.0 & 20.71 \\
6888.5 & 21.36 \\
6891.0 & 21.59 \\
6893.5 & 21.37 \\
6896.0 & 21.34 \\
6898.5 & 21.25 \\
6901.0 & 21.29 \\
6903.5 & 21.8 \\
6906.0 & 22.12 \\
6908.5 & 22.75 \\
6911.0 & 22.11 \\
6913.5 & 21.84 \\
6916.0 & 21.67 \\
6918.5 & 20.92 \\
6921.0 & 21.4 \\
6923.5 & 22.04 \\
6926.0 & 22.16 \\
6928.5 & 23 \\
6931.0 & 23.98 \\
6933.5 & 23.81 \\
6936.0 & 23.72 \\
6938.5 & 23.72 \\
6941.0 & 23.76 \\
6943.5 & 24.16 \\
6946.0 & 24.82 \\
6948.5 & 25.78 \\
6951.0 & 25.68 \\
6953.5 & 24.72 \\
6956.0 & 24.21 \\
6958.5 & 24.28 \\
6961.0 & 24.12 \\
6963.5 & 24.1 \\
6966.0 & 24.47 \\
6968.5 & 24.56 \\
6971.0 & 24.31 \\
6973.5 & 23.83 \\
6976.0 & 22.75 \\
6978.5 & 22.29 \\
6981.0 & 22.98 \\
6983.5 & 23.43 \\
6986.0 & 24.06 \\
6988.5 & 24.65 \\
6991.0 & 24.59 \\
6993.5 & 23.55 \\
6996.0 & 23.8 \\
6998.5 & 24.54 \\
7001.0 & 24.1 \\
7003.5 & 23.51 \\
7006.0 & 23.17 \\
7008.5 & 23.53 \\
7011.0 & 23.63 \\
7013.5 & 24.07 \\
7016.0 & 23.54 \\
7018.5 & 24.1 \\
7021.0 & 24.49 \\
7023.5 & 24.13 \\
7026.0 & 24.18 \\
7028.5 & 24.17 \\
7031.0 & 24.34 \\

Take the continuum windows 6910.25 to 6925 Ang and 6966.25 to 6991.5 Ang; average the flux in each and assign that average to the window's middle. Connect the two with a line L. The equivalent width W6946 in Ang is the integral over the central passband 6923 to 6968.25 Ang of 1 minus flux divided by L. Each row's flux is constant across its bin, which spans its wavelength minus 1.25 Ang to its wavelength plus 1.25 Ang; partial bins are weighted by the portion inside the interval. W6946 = -2.9 Ang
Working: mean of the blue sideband 21.7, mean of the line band 24.1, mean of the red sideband 23.7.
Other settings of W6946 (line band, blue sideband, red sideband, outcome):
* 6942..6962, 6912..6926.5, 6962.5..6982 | -1.6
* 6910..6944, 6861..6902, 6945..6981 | 0.3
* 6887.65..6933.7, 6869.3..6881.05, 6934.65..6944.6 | 1.5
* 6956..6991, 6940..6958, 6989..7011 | 0.6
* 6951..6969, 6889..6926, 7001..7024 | -1.3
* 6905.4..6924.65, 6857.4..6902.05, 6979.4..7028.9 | 0.1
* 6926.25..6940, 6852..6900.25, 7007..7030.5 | -0.8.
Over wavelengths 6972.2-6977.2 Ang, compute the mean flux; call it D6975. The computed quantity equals 23.3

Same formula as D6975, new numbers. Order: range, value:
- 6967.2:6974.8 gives 24.2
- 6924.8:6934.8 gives 23.2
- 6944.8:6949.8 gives 25.3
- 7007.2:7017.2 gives 23.7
